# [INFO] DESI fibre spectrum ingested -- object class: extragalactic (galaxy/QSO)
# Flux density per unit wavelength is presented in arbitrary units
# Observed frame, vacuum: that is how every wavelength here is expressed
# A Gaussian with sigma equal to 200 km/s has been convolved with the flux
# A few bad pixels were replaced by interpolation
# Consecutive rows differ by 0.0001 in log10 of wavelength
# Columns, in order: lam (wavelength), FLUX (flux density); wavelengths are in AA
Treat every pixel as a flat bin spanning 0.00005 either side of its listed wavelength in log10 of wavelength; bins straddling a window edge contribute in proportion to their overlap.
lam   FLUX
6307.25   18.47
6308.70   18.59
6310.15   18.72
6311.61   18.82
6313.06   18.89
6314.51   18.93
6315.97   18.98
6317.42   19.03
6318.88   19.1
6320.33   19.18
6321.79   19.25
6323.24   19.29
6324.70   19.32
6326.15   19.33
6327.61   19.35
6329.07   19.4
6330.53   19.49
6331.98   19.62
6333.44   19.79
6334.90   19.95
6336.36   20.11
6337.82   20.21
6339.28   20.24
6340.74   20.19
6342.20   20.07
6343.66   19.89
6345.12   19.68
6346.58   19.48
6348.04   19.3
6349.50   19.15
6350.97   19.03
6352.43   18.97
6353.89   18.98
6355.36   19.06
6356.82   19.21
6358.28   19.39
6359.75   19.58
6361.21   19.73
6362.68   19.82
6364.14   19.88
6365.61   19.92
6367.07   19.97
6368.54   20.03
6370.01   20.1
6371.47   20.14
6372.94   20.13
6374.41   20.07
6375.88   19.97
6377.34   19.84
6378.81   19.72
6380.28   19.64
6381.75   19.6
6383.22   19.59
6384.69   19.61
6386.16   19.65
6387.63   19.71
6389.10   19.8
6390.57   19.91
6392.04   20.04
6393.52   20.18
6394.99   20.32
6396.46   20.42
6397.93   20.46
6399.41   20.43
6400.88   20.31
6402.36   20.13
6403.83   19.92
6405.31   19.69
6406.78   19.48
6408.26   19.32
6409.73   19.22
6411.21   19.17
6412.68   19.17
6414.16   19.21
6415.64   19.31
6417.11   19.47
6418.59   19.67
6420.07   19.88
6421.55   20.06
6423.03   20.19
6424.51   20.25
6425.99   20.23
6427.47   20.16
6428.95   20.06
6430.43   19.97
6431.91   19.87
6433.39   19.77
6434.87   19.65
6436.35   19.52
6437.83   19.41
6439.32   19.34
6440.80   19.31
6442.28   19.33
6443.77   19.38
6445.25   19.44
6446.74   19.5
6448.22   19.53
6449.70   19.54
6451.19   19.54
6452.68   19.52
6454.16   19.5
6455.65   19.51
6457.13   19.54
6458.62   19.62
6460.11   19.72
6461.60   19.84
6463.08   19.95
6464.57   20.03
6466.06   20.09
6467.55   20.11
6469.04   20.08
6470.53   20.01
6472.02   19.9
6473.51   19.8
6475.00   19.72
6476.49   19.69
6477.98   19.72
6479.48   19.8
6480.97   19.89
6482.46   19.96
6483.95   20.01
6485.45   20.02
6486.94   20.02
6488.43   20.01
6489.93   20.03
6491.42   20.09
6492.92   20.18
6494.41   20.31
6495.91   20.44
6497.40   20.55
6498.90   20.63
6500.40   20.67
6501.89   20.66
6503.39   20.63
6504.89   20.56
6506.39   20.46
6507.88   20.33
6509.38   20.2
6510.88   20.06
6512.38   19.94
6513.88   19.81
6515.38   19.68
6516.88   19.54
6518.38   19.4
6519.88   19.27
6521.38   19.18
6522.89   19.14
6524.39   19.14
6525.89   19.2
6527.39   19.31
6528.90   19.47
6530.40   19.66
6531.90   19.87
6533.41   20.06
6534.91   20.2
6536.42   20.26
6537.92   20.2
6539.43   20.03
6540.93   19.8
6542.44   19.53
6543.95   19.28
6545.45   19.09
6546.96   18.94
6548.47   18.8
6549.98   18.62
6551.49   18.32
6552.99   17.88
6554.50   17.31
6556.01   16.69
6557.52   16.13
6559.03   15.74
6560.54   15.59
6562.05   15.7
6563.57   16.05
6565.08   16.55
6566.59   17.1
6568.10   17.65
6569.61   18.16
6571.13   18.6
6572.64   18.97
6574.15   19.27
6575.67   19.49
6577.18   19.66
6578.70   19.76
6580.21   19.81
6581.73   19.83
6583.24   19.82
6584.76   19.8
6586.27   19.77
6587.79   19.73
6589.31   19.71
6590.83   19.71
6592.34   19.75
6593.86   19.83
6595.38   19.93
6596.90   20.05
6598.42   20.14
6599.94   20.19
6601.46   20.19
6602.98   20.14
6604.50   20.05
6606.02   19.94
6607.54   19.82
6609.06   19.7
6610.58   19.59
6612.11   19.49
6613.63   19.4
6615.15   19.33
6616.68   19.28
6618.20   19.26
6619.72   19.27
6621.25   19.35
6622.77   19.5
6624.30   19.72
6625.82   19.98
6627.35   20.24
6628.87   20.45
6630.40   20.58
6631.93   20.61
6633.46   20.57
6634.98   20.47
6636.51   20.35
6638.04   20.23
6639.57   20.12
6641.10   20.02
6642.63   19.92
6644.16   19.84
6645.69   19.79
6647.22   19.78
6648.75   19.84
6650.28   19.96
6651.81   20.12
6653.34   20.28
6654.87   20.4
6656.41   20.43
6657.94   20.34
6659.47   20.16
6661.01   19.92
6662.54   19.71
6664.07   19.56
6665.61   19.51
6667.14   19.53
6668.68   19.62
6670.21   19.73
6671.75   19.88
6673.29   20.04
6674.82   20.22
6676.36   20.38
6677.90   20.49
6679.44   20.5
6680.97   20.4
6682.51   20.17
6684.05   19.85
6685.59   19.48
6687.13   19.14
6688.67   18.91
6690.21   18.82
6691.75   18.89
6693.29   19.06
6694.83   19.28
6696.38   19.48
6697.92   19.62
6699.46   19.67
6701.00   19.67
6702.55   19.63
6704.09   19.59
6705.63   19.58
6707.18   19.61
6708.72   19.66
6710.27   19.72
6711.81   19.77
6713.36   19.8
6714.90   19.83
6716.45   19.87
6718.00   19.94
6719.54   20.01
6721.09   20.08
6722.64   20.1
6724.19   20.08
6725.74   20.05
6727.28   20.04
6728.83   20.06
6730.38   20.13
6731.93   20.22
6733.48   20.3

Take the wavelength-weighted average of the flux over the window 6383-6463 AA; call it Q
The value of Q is 19.7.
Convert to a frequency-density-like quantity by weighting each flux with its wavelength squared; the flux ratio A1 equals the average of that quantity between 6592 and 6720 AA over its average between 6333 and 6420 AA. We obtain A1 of 1.1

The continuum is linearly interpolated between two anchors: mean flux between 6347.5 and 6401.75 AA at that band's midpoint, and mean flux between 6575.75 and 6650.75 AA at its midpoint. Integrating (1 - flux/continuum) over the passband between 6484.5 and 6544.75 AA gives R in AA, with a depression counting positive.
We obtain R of -0.3 AA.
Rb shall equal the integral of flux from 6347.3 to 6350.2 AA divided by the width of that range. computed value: 19.2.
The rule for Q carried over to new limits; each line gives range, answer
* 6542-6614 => 18.9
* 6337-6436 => 19.8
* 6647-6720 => 19.8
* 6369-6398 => 19.9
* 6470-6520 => 20.1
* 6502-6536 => 19.8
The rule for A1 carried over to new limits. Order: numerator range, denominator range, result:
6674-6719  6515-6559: 1.09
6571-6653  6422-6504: 1.04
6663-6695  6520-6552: 1.06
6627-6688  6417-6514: 1.07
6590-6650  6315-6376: 1.11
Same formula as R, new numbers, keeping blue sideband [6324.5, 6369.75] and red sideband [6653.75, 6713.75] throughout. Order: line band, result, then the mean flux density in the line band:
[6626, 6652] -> -0.57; 20.2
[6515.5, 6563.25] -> 2.32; 18.7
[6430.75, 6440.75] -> 0.03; 19.6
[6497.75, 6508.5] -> -0.48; 20.6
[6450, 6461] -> 0.05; 19.6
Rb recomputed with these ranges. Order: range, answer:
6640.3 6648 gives 19.9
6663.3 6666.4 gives 19.6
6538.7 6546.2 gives 19.6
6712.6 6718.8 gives 19.9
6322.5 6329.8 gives 19.3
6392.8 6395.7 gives 20.3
